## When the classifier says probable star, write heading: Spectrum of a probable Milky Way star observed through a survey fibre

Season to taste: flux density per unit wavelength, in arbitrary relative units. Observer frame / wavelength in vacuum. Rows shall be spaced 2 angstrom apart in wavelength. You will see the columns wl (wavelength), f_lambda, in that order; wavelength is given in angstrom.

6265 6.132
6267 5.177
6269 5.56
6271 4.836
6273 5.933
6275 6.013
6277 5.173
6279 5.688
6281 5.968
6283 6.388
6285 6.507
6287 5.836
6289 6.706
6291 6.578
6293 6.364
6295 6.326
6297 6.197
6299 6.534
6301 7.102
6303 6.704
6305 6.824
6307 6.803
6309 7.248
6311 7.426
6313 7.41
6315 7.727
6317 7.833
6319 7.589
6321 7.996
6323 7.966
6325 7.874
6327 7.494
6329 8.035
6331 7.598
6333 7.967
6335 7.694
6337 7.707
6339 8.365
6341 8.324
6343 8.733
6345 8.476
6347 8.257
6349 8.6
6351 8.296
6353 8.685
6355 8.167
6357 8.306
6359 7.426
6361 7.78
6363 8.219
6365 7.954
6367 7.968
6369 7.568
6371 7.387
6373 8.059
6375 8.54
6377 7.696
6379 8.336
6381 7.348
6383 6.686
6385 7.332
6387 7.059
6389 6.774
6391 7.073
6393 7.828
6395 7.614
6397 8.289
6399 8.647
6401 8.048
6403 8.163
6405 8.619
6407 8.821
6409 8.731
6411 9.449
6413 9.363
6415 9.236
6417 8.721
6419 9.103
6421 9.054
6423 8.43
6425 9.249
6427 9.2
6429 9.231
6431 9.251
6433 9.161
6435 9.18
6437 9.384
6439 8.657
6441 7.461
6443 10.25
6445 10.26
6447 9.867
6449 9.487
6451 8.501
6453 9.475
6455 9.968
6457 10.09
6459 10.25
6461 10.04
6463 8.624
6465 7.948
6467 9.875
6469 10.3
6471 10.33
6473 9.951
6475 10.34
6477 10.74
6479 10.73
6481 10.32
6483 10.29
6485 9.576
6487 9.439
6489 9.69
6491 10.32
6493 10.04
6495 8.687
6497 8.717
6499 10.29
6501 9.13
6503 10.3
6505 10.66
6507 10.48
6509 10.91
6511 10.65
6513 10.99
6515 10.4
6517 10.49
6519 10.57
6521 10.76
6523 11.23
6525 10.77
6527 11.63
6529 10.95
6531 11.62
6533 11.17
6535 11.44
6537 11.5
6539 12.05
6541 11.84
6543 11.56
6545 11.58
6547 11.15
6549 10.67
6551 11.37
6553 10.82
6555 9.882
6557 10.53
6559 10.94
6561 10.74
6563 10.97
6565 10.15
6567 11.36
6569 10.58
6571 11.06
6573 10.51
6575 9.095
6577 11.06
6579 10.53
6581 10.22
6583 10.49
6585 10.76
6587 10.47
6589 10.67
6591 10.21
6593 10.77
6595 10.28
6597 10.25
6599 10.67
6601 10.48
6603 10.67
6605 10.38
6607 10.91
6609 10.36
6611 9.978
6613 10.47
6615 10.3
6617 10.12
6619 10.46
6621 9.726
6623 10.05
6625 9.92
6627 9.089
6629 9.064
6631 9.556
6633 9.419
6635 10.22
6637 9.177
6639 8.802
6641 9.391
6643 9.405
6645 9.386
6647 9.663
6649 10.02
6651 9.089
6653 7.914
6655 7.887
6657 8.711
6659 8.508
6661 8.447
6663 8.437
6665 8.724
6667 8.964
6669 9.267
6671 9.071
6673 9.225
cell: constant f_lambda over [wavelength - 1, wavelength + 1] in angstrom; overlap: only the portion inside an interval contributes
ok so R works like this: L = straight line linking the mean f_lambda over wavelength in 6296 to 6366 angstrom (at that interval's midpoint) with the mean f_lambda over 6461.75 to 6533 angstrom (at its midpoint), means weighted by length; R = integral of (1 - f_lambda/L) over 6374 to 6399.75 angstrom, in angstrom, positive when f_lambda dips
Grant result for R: 2.9 angstrom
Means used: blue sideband 7.75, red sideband 10.2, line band 7.62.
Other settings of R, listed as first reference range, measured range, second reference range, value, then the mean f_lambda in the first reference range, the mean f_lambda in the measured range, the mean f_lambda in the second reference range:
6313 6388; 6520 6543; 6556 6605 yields -3.2 angstrom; 7.91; 11.4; 10.6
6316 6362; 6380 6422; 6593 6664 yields 1.1 angstrom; 8.05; 8.19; 9.65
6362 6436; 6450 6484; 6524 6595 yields -1.7 angstrom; 8.31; 9.87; 10.9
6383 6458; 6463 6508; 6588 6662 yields -4.1 angstrom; 8.76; 9.89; 9.74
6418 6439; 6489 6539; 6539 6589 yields -2.0 angstrom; 9.1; 10.6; 10.8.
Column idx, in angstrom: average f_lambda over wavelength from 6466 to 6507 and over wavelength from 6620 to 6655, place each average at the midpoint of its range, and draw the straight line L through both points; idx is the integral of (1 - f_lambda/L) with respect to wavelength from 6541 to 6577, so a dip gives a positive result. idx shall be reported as -4.1 angstrom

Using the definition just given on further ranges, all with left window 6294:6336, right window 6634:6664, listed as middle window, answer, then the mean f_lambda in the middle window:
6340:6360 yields -2.1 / 8.33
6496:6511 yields -3.3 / 10.1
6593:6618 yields -4.6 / 10.4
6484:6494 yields -1.9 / 9.81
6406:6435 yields -4.4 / 9.08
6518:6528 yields -3.1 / 11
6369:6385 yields -0.1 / 7.69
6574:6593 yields -3.8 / 10.4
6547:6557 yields -2.6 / 10.7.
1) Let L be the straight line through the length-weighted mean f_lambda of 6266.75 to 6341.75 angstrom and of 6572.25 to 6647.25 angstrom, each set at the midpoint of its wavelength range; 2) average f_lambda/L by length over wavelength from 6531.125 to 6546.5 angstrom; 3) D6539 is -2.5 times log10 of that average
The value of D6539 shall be -0.23 mag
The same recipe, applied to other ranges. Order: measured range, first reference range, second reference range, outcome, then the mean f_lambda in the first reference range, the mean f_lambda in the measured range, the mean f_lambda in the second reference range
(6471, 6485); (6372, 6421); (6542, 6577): -0.095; 8.17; 10.3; 10.8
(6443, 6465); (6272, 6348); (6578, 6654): -0.136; 7.14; 9.61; 9.98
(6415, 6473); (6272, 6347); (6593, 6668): -0.146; 7.13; 9.34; 9.61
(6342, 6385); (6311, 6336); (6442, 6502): 0.038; 7.75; 8.01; 9.78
